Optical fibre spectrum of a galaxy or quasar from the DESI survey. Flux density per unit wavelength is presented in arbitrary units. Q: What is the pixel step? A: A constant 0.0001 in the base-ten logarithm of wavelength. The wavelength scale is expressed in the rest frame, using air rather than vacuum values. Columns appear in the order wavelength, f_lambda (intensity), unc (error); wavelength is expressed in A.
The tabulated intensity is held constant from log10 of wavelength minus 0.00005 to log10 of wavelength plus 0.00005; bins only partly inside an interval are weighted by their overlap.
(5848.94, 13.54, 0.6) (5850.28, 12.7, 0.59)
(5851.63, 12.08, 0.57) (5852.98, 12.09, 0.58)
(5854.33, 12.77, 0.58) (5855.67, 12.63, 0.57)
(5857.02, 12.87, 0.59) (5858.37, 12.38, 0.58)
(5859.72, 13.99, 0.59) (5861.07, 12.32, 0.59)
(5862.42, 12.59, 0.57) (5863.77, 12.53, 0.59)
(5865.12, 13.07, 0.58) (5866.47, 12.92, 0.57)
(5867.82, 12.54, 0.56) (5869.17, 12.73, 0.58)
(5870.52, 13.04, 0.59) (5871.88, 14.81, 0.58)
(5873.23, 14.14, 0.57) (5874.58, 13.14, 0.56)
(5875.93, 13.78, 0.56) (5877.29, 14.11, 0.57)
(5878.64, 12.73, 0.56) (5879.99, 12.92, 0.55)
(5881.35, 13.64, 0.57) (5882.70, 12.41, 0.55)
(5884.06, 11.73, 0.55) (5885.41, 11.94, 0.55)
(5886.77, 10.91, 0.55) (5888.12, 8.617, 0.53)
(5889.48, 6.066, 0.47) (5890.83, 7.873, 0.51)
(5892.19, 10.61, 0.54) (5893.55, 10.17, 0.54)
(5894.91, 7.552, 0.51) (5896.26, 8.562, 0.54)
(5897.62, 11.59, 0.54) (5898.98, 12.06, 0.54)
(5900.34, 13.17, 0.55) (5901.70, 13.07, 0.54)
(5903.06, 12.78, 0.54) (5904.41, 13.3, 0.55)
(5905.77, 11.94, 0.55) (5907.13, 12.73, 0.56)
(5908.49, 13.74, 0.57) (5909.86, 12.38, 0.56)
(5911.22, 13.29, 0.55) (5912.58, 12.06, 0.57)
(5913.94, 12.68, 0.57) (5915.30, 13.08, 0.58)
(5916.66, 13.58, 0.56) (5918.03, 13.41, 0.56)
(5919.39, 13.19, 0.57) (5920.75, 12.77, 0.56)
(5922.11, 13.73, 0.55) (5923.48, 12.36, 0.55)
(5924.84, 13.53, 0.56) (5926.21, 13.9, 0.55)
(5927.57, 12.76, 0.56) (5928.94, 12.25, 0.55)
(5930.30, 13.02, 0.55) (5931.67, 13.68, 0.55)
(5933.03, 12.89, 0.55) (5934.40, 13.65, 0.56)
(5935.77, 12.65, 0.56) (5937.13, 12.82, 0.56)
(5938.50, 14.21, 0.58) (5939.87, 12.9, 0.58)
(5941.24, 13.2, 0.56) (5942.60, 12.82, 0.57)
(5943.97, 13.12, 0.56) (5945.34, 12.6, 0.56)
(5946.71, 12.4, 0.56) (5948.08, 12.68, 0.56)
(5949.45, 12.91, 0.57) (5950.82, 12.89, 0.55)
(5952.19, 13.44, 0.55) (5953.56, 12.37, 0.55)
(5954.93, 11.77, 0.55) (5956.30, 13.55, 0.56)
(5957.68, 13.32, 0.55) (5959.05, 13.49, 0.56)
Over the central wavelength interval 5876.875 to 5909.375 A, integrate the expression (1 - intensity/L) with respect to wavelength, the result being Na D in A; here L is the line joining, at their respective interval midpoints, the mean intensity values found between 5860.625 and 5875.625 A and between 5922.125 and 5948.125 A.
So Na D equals 4.2 A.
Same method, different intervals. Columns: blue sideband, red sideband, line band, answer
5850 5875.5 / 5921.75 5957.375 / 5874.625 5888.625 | 0.63 A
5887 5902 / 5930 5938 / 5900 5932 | -3.83 A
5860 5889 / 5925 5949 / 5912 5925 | -0.10 A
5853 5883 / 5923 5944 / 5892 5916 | 2.09 A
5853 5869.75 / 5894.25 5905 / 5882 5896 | 2.50 A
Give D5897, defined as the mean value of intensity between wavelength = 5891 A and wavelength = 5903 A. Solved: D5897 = 10.8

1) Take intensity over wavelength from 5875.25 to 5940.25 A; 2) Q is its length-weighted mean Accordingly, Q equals 12.3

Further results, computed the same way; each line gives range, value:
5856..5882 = 13.2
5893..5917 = 12.1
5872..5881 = 13.6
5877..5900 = 10.8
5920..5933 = 13.1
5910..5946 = 13.1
